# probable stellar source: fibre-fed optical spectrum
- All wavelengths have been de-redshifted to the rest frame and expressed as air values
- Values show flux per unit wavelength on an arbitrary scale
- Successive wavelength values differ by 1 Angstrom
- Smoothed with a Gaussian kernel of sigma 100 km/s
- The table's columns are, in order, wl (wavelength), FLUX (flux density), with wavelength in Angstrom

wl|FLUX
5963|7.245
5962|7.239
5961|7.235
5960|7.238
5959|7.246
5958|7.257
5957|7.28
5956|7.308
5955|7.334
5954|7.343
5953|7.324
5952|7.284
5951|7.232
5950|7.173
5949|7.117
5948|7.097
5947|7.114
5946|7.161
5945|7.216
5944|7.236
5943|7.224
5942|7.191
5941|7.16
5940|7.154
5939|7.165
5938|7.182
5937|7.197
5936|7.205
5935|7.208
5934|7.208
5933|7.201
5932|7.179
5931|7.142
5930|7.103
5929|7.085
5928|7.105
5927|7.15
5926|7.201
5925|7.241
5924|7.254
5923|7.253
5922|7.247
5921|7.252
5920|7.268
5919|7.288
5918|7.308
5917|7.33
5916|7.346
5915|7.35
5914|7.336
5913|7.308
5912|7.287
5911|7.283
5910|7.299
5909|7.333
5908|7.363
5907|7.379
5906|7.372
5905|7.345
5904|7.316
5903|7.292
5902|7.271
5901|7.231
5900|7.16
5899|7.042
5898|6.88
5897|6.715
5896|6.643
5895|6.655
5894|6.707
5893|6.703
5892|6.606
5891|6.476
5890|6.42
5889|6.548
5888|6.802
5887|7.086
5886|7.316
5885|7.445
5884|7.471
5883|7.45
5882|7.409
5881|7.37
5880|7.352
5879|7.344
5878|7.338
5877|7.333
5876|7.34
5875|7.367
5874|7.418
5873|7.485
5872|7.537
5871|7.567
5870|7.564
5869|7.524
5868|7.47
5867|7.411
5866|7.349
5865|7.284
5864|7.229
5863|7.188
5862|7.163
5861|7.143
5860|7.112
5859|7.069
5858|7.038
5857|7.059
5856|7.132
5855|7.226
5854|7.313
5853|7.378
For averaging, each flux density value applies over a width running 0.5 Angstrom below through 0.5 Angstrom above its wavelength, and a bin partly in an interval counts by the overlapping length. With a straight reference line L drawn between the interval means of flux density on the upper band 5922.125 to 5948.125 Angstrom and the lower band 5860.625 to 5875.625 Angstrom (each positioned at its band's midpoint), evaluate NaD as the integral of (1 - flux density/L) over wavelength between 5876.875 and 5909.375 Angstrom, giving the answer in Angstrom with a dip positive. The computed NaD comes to 1.0 Angstrom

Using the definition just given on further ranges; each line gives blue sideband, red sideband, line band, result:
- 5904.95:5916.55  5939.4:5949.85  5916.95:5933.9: 0.1 Angstrom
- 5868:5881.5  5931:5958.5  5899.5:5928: 0.1 Angstrom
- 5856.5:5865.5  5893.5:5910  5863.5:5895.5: -0.3 Angstrom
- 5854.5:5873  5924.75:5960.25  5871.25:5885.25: -0.3 Angstrom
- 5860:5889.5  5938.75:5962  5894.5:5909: 0.3 Angstrom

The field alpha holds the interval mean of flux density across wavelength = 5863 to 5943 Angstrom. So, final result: 7.21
